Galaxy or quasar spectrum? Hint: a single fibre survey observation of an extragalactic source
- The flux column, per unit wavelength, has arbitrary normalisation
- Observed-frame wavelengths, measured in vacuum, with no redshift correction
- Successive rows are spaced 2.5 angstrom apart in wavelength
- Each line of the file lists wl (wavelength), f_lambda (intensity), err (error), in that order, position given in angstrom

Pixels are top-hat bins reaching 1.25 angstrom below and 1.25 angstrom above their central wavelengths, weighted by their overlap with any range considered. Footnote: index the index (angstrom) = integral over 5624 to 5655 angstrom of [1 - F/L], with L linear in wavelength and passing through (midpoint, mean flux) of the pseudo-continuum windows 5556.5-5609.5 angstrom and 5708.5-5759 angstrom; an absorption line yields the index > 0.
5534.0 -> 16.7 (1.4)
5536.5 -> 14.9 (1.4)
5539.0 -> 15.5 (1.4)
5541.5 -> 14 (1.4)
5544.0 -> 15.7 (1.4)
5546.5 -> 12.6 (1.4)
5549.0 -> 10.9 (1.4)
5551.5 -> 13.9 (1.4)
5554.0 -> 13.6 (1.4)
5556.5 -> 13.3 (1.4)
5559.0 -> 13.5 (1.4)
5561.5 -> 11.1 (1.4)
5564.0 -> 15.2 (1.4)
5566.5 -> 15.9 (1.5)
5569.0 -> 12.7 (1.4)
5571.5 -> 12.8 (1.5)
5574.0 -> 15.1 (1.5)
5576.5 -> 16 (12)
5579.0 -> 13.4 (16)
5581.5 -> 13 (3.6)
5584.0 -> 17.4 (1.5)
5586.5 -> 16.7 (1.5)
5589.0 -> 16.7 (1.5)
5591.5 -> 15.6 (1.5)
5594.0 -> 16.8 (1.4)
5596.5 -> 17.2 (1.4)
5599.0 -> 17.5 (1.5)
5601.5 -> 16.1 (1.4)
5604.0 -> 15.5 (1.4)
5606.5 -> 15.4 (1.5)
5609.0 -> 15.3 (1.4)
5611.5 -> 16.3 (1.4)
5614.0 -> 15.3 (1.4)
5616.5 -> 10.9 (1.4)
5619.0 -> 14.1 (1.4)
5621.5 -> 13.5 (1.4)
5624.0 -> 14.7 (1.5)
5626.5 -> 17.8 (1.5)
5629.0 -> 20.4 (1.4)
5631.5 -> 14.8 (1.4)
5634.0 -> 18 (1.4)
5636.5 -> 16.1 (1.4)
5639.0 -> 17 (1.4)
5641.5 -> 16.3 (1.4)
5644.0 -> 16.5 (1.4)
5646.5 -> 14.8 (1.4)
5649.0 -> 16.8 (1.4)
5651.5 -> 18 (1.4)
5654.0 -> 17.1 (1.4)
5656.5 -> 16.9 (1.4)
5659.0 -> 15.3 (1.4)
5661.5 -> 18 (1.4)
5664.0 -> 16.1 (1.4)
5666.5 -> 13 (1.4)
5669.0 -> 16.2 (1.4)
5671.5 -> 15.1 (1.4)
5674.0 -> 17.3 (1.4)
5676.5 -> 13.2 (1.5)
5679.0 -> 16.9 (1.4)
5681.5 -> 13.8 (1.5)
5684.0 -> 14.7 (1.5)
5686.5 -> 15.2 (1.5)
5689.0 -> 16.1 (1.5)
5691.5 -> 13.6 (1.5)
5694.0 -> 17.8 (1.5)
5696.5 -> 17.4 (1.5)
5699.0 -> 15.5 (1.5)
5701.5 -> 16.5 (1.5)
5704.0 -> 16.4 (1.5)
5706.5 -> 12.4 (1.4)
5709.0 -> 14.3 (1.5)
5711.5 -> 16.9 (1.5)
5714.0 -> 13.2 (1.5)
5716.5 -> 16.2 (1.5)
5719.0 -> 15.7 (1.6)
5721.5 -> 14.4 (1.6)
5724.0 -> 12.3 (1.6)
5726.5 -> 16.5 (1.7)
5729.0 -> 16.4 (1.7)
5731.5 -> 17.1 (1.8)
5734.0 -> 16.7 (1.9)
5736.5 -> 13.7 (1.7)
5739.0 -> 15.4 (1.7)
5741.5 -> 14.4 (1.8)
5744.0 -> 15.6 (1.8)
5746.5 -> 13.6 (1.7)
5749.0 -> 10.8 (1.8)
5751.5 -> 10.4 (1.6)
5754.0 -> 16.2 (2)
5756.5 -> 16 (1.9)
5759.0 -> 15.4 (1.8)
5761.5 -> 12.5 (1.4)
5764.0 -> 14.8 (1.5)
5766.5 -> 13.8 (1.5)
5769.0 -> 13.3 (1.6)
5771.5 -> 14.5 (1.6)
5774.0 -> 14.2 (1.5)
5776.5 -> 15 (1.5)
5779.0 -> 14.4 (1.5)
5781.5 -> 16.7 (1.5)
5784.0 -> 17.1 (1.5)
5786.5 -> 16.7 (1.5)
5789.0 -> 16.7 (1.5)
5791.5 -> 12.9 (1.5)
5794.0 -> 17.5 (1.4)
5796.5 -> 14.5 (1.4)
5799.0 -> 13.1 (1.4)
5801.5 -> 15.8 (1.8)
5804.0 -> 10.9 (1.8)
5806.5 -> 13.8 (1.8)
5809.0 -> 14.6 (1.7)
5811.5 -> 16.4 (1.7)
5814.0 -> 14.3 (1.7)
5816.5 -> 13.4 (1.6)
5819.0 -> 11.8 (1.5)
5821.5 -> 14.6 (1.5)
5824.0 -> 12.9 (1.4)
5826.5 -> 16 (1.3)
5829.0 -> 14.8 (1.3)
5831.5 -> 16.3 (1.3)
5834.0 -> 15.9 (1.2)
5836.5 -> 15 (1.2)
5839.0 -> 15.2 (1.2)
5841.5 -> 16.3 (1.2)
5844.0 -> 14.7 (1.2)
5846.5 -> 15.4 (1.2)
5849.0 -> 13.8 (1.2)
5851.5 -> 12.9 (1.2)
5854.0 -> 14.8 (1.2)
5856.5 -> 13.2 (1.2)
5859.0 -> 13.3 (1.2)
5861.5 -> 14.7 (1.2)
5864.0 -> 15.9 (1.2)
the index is -3.83 angstrom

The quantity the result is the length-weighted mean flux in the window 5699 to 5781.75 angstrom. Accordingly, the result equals 14.7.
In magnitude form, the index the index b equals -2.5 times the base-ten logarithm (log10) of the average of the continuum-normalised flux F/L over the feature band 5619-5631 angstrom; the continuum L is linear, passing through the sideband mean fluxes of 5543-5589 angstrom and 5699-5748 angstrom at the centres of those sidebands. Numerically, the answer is -0.12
